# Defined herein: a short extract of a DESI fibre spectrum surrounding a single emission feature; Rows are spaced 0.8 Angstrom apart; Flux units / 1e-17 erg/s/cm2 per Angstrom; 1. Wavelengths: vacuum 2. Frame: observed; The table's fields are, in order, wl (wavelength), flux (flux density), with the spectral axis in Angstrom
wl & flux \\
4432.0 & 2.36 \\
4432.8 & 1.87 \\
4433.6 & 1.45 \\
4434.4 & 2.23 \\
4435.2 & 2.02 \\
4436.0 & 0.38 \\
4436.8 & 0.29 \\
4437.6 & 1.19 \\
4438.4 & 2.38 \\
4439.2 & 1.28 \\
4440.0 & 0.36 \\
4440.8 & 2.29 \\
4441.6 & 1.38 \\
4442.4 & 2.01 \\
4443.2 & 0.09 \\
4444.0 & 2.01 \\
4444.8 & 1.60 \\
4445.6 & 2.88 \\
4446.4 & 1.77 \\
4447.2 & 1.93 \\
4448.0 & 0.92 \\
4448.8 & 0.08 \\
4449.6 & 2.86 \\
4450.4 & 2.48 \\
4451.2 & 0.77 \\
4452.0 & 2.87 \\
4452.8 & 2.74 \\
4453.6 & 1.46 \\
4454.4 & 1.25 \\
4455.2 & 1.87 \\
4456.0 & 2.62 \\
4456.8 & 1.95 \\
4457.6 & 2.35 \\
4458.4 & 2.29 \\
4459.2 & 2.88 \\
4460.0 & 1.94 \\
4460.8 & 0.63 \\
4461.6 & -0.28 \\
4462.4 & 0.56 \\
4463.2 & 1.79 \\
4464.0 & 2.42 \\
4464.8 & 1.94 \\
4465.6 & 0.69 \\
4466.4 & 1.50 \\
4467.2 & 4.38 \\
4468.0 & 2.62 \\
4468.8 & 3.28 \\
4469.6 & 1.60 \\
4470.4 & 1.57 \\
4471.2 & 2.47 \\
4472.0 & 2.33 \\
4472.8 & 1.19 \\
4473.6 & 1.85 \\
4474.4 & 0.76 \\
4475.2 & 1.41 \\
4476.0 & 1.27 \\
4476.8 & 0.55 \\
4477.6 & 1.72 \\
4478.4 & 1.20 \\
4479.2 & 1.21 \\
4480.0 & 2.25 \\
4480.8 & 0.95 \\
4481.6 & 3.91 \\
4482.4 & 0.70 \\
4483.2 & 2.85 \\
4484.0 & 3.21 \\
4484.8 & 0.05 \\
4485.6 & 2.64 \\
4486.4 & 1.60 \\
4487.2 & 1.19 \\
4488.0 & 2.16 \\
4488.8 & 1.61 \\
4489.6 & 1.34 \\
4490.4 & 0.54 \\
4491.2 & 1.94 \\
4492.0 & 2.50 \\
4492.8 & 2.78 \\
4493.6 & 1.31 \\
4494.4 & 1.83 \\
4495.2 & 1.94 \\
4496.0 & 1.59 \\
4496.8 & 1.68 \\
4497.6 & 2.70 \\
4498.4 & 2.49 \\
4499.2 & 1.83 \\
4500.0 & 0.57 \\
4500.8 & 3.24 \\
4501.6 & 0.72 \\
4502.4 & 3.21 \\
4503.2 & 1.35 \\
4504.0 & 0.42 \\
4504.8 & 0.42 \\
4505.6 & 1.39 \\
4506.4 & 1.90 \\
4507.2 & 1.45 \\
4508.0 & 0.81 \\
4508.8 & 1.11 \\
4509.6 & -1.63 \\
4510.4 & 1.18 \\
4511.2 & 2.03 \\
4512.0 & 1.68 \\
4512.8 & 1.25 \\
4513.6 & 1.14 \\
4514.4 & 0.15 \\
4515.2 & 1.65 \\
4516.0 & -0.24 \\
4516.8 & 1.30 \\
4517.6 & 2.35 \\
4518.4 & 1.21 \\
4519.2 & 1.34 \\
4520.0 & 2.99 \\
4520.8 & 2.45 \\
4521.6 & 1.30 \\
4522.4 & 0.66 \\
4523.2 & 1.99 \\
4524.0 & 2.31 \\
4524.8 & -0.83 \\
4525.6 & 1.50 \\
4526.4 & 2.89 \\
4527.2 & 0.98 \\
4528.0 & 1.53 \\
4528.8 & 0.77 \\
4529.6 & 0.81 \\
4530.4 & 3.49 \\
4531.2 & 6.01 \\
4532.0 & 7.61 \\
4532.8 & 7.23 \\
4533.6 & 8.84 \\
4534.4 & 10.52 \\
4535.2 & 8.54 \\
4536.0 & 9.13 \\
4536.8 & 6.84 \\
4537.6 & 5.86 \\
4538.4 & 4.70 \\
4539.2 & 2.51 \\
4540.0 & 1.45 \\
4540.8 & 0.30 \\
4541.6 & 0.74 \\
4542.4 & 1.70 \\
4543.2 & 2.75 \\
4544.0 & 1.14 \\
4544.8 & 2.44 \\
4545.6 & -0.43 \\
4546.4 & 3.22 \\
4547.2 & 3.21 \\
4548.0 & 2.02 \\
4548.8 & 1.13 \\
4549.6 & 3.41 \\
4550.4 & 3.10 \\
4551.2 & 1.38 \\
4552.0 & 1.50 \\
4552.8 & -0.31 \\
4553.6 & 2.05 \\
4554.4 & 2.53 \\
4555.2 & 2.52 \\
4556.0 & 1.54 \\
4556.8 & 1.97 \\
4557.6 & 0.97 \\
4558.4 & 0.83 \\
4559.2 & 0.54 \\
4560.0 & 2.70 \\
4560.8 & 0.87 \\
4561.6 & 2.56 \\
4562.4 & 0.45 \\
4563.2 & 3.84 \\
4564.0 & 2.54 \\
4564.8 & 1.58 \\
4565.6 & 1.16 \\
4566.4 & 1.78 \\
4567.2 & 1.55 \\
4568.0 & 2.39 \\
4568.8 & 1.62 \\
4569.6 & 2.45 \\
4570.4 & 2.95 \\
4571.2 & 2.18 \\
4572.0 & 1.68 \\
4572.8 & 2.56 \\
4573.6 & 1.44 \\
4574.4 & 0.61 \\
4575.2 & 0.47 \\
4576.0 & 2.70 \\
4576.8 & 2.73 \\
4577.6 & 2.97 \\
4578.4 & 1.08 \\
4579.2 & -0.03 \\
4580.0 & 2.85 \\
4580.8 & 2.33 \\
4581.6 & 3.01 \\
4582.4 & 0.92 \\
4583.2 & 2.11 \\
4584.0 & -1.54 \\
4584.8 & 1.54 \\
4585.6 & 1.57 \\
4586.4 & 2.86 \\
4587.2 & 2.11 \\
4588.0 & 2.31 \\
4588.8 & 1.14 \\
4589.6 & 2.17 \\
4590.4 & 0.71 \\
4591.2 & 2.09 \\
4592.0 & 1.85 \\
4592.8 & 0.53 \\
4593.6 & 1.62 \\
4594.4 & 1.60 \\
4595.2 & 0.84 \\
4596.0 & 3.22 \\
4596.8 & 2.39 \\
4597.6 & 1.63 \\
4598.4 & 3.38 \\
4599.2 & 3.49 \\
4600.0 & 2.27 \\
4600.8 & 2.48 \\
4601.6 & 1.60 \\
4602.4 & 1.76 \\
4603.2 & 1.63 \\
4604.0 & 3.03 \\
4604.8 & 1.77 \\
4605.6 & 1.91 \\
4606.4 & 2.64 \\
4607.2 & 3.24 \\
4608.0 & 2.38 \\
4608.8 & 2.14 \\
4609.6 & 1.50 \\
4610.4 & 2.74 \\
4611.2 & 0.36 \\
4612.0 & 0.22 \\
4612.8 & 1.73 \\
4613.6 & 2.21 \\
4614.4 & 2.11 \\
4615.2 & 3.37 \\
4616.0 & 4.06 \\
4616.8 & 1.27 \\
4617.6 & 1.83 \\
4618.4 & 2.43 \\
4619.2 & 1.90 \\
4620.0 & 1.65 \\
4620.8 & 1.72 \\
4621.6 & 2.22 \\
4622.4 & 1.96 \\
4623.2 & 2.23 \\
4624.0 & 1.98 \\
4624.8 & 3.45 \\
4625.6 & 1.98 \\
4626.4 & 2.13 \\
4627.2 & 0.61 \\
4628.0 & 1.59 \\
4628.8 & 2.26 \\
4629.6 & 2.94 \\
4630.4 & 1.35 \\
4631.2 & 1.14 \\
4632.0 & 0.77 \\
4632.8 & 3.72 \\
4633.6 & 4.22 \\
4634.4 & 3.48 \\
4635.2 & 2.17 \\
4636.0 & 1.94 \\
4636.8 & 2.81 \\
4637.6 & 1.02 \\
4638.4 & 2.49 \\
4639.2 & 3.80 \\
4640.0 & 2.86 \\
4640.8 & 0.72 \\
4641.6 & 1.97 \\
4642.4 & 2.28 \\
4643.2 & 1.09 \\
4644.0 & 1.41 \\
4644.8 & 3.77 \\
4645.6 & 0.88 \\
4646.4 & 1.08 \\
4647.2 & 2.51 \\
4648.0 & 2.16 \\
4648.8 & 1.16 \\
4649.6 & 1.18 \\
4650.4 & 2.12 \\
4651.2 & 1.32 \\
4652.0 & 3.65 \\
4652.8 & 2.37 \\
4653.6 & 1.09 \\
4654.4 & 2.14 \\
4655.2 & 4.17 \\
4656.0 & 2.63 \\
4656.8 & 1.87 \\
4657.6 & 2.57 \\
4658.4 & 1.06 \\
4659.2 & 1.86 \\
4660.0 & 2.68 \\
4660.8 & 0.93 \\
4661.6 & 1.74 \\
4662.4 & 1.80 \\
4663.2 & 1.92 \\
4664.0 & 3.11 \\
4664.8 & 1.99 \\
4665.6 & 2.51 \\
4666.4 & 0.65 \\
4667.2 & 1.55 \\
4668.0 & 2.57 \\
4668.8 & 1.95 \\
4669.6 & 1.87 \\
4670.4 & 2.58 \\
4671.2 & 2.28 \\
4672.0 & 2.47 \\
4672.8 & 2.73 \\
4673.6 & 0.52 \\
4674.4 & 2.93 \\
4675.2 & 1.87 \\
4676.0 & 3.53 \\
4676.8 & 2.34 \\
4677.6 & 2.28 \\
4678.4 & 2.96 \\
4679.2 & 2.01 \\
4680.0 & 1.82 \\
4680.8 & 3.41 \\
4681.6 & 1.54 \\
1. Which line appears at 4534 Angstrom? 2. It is [O II]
